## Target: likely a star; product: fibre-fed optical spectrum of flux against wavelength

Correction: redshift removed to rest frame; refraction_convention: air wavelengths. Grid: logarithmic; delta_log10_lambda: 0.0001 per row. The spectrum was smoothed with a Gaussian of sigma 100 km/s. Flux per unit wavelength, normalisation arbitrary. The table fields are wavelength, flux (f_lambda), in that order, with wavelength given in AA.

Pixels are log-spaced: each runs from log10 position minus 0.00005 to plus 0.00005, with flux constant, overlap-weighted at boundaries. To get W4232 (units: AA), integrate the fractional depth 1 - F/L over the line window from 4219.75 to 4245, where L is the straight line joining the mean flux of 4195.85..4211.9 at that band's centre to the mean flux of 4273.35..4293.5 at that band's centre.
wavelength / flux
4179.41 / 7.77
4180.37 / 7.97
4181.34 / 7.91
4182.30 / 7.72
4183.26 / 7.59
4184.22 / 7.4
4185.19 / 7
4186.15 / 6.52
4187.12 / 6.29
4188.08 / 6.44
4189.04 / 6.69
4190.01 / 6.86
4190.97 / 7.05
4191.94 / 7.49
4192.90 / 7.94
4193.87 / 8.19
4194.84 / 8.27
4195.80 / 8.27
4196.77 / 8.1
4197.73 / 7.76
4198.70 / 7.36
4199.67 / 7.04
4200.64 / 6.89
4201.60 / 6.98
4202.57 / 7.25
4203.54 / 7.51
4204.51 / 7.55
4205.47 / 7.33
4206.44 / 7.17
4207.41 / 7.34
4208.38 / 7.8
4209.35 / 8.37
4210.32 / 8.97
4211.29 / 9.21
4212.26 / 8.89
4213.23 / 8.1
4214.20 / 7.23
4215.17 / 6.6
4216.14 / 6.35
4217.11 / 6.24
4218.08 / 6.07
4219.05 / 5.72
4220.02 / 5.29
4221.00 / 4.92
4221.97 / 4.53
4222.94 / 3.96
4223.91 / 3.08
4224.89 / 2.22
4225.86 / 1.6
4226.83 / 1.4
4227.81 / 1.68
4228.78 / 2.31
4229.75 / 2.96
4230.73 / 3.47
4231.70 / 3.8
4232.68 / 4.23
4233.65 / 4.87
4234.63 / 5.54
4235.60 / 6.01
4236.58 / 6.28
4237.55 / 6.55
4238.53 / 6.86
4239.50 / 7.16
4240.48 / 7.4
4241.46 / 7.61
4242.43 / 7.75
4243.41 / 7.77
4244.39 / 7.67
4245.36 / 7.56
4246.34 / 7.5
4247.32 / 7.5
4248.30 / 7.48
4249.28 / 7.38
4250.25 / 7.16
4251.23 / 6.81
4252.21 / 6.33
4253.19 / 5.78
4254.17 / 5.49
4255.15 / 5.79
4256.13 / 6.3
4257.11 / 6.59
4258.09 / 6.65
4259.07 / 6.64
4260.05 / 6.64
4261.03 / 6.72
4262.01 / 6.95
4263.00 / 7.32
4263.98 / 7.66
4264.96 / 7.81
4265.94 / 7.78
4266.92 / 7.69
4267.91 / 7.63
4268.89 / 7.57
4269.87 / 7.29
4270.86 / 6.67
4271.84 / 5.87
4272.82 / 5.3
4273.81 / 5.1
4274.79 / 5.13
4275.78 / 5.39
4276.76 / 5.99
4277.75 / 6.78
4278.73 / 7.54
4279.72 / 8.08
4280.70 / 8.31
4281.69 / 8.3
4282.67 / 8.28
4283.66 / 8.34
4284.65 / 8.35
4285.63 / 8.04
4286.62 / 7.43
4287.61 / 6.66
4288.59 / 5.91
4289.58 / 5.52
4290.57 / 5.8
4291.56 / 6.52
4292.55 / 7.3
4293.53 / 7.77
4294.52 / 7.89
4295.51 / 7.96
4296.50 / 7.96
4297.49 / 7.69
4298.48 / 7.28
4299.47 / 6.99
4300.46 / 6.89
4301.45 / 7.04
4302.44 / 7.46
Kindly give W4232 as 8.6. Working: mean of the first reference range 7.69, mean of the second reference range 6.96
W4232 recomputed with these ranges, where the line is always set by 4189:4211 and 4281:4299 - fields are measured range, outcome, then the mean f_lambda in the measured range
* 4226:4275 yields 8.4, 6.2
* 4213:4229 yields 6.4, 4.53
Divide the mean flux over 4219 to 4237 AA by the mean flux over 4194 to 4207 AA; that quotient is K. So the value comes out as 0.51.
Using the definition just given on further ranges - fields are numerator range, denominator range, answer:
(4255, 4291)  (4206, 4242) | 1.23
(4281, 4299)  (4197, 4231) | 1.24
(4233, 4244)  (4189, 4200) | 0.88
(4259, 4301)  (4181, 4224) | 1.00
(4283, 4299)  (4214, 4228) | 1.63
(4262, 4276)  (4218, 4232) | 1.96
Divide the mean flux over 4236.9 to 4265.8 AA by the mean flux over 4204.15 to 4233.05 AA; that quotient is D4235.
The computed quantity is 1.3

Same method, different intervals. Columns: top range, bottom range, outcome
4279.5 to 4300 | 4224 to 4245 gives 1.49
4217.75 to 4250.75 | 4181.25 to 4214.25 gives 0.71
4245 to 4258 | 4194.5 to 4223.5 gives 0.95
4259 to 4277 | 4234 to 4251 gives 0.94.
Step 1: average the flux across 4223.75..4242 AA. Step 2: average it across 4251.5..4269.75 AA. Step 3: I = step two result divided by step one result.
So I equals 1.5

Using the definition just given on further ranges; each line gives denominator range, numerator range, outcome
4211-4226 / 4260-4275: 1.21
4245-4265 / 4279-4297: 1.09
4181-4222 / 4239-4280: 0.95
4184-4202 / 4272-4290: 0.95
